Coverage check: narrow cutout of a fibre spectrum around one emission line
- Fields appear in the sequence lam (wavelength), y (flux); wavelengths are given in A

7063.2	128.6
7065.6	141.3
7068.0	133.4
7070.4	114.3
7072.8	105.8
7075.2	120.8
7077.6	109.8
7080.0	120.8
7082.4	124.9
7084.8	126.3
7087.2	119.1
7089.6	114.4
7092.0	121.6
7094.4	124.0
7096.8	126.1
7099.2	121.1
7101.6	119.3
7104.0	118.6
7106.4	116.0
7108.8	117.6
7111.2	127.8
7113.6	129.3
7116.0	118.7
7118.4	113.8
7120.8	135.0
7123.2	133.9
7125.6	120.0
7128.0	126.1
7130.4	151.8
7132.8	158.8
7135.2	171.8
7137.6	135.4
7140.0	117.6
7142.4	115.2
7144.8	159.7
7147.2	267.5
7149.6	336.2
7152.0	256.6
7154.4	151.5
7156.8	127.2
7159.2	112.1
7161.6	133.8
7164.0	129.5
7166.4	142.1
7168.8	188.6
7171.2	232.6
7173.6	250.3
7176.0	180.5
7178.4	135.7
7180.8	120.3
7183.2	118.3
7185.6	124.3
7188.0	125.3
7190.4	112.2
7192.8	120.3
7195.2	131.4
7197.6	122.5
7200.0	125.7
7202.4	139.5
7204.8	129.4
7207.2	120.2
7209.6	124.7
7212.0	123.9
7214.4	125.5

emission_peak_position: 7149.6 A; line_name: Halpha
